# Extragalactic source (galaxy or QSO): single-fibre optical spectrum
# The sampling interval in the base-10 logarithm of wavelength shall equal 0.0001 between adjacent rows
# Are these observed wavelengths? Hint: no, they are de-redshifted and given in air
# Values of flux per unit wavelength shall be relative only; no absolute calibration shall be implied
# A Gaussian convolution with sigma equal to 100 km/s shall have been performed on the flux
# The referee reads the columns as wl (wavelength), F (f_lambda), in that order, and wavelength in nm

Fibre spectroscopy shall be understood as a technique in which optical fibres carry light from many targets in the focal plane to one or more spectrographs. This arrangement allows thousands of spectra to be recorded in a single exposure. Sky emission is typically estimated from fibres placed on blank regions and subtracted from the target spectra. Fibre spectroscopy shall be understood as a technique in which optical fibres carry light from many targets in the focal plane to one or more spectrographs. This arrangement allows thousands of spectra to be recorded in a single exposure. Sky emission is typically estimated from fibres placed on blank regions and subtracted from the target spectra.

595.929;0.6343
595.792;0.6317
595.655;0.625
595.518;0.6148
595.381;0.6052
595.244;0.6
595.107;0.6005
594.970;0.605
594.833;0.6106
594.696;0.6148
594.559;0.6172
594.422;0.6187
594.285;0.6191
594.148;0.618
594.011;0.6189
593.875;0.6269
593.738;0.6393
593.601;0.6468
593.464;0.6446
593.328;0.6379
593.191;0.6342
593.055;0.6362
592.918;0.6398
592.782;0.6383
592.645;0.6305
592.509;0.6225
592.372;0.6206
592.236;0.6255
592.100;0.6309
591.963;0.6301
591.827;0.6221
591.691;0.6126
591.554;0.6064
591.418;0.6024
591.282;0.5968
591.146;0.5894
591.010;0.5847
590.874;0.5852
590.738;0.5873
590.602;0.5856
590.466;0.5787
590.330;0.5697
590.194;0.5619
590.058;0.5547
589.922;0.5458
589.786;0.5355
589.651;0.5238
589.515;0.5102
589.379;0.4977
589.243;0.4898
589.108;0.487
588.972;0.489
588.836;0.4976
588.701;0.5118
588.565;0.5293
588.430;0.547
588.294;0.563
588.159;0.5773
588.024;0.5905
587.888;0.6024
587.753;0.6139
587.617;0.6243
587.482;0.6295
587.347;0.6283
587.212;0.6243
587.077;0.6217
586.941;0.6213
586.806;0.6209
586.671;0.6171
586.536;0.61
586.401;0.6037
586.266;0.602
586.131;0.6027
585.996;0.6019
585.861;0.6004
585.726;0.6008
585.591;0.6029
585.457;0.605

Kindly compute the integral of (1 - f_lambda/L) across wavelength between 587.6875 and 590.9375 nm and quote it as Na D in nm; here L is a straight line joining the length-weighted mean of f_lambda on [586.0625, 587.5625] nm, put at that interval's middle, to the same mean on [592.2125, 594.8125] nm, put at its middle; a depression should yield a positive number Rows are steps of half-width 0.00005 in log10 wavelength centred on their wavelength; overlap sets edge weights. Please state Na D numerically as 0.39 nm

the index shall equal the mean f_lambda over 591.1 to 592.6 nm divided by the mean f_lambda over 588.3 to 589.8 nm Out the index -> 1.20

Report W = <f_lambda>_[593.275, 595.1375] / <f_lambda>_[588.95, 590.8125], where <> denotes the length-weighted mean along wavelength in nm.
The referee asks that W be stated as 1.16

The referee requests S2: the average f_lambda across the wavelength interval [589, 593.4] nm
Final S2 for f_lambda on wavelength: 0.586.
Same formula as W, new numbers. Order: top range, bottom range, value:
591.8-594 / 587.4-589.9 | 1.16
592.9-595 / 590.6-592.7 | 1.03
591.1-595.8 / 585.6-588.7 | 1.04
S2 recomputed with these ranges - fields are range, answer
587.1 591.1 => 0.56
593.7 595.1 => 0.617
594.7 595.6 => 0.607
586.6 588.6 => 0.602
